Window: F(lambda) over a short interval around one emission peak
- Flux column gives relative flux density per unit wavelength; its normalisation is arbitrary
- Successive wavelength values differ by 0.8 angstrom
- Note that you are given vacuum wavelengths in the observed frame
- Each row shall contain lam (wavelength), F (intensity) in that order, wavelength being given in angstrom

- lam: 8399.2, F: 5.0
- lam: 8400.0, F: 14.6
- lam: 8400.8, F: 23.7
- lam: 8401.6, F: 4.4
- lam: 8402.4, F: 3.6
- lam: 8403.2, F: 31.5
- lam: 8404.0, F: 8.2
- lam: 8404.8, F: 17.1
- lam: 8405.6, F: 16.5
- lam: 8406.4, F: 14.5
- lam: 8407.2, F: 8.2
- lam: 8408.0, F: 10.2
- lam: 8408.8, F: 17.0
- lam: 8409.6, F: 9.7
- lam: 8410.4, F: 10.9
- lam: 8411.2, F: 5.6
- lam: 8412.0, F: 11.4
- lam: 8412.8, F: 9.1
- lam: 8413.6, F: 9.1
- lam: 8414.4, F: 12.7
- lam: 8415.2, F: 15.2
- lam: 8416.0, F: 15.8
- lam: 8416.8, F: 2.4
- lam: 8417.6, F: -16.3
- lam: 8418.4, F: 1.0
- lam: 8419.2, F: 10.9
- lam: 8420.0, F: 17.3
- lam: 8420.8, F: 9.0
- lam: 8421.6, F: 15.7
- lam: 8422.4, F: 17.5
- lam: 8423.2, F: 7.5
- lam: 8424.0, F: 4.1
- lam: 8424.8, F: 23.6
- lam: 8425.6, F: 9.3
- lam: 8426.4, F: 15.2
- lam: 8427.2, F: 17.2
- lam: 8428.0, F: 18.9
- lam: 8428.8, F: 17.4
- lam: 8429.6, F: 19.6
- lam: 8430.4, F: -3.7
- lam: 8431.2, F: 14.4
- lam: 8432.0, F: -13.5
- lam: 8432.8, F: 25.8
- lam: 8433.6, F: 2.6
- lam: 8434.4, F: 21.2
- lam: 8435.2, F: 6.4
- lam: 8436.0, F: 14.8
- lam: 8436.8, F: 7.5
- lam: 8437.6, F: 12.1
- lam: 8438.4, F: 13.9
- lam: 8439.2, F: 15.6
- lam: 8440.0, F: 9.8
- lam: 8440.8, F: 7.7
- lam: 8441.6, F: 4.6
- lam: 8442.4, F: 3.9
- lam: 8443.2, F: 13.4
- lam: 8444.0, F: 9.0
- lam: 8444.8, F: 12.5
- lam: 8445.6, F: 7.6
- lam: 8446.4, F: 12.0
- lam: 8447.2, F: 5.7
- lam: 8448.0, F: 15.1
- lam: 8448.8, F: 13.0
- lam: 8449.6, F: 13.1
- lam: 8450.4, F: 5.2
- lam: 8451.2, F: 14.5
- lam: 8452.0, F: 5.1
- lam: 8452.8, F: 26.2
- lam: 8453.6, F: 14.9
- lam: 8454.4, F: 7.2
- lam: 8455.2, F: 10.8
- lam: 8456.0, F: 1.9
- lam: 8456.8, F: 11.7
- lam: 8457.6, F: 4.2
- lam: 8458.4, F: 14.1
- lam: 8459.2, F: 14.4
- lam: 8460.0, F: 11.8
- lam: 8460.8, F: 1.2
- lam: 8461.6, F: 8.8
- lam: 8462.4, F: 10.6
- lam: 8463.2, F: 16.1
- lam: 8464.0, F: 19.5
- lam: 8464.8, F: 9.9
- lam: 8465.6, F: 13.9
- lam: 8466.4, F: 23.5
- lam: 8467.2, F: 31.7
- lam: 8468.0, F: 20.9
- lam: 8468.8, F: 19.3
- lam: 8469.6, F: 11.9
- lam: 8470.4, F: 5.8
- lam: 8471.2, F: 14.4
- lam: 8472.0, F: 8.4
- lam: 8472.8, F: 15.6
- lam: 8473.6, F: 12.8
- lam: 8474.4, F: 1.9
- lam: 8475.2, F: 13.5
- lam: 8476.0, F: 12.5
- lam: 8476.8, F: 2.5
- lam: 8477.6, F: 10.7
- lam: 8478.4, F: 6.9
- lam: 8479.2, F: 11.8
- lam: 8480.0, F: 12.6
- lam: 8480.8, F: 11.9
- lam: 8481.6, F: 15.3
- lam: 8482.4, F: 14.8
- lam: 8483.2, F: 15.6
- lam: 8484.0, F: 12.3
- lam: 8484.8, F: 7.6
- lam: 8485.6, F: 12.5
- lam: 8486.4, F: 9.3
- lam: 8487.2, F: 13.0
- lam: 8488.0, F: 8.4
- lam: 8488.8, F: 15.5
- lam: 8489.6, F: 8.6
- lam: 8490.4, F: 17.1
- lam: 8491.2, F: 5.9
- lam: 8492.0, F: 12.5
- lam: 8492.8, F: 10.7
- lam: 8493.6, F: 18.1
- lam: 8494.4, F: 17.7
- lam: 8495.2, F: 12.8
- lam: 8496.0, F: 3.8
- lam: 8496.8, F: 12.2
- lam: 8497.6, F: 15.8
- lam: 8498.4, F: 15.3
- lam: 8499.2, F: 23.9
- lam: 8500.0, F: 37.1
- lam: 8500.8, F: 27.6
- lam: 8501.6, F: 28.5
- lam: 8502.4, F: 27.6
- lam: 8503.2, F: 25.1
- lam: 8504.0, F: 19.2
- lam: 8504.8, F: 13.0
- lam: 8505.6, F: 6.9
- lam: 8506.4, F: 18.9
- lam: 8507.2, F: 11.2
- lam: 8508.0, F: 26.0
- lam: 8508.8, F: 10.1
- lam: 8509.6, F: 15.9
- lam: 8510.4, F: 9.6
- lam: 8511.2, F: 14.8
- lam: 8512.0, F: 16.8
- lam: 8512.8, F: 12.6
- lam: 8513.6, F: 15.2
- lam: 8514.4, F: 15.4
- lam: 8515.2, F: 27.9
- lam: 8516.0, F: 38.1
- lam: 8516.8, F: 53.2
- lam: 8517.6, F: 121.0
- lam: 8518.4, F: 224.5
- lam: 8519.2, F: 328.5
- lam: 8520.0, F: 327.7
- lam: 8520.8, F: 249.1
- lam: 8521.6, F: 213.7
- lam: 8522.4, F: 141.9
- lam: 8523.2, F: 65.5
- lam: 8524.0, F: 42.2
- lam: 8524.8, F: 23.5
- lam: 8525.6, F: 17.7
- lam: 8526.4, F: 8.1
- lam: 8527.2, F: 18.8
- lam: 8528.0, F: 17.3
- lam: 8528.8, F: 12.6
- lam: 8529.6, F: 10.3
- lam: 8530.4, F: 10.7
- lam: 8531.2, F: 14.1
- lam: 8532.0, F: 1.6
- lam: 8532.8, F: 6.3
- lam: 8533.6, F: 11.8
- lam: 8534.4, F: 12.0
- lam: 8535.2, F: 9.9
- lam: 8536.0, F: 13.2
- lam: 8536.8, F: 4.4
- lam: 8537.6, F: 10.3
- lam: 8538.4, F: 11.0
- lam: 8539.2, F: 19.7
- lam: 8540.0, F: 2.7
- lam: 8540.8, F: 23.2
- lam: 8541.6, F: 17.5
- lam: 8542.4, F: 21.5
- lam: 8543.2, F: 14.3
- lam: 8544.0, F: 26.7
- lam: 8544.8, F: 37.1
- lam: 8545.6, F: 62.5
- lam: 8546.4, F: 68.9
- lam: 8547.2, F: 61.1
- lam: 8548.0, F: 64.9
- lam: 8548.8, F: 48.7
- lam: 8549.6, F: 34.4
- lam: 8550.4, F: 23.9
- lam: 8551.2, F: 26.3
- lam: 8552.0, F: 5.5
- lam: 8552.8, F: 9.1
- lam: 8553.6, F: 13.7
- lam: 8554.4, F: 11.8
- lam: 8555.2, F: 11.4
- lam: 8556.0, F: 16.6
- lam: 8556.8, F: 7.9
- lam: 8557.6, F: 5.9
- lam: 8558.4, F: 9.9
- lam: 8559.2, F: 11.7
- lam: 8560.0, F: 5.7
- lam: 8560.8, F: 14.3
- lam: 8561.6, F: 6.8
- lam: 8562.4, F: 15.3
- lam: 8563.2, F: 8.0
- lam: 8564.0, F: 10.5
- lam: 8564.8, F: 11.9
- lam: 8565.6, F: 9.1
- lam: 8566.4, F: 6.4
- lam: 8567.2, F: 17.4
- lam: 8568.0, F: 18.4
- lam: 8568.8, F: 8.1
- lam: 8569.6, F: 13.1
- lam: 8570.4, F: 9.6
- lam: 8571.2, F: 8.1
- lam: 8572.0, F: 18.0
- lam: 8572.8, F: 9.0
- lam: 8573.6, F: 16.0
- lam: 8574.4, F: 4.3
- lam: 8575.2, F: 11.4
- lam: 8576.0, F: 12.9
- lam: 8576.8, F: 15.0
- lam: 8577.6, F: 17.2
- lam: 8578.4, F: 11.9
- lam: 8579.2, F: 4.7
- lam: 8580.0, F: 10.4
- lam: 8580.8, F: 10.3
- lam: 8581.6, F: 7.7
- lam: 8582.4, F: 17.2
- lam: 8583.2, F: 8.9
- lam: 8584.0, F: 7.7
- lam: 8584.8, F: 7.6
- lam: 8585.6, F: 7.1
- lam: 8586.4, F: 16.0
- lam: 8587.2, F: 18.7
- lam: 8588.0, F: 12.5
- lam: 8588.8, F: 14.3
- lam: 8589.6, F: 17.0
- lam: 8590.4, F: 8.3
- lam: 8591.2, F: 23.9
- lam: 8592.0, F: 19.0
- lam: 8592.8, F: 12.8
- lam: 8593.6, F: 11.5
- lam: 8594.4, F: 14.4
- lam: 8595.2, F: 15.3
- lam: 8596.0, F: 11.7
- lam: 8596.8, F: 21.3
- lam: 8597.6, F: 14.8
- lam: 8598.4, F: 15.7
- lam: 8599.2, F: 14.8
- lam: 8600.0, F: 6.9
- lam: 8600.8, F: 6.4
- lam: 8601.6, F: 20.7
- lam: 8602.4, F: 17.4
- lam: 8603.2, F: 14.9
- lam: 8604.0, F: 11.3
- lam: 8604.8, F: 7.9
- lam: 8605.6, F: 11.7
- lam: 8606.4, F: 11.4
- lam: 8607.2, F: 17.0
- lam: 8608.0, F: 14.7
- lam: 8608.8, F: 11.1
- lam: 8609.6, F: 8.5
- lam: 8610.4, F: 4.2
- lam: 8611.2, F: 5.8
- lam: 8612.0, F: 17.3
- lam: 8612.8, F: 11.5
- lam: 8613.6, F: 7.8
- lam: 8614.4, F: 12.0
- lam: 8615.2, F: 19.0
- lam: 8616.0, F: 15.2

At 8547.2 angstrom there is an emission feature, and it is [N II]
